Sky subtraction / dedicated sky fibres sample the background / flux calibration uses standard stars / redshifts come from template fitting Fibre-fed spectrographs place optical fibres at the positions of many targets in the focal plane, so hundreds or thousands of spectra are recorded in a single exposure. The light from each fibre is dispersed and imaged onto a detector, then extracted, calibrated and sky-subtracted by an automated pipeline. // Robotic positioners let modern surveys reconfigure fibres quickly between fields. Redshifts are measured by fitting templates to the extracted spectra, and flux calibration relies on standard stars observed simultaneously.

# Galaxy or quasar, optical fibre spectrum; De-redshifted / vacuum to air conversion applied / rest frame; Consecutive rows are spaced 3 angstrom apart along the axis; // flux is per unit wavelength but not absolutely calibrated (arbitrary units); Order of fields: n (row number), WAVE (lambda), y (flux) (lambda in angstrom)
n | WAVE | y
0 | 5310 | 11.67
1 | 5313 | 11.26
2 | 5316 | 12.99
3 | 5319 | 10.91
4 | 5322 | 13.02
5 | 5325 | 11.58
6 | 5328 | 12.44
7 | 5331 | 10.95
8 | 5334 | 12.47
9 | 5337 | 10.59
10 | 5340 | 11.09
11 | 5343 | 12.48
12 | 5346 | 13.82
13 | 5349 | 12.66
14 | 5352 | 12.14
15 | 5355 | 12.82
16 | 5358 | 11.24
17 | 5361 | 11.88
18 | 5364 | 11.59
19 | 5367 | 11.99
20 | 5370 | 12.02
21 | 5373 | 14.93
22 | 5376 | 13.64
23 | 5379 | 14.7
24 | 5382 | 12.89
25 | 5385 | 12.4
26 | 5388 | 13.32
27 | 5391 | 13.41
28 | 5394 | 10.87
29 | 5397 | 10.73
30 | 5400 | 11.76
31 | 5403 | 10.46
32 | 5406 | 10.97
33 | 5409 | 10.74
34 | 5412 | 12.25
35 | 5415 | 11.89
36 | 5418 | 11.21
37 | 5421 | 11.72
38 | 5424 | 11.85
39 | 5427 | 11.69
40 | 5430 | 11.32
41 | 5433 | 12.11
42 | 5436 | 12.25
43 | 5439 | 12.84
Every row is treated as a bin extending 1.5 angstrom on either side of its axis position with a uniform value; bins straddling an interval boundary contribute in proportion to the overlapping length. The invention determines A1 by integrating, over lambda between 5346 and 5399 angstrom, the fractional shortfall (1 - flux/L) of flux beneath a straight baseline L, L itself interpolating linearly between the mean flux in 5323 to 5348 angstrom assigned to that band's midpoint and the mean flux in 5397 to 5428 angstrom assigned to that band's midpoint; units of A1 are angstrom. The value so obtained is -3.9 angstrom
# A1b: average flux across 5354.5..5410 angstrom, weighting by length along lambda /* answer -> 12.2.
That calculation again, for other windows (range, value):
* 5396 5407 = 11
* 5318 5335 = 11.9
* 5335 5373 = 12.1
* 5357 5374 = 12.2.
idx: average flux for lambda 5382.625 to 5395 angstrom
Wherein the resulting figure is 12.6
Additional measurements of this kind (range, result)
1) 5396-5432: 11.4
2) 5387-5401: 12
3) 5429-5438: 12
